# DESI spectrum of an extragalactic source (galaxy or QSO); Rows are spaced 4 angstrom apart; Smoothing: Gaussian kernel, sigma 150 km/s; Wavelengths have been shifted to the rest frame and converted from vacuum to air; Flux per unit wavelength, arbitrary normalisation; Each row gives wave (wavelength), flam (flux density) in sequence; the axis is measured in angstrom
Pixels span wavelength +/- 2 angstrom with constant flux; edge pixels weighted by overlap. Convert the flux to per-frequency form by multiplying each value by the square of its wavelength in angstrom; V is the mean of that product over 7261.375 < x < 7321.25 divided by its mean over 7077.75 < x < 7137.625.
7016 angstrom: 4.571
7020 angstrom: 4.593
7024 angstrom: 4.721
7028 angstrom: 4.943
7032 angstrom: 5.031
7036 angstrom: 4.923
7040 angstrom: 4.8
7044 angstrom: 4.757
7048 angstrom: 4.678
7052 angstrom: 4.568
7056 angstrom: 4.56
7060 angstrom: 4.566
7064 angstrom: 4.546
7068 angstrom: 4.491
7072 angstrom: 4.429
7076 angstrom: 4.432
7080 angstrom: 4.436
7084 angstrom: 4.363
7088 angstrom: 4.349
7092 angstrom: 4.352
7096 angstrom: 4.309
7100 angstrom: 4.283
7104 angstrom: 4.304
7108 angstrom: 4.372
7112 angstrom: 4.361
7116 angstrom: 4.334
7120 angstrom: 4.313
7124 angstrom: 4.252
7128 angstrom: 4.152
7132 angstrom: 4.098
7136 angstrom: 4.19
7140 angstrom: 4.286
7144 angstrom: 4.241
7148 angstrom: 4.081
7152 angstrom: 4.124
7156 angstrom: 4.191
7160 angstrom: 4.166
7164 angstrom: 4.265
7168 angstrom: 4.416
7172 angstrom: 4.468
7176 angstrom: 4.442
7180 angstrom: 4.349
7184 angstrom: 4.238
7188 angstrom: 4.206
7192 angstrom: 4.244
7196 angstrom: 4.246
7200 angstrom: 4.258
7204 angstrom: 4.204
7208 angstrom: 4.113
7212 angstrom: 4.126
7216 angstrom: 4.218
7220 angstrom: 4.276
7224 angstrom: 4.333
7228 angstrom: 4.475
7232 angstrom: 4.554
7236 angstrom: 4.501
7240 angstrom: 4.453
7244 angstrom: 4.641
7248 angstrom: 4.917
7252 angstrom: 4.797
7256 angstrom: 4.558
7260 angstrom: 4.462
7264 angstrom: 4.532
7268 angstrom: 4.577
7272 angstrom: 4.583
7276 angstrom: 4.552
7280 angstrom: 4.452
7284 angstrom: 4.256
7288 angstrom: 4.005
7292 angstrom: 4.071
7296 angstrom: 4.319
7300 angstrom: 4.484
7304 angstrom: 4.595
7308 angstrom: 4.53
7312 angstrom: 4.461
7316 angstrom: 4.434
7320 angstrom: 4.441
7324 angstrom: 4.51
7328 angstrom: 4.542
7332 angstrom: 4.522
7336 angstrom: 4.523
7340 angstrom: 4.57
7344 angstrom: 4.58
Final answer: 1.1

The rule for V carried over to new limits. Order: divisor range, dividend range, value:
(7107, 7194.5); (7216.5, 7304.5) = 1.08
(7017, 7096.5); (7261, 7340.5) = 1.04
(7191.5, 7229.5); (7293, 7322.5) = 1.08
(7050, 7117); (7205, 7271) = 1.06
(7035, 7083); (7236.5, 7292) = 1.04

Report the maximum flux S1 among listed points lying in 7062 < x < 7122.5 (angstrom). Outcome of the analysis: 4.546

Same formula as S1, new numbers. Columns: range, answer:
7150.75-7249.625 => 4.917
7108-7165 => 4.372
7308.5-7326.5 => 4.51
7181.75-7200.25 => 4.258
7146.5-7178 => 4.468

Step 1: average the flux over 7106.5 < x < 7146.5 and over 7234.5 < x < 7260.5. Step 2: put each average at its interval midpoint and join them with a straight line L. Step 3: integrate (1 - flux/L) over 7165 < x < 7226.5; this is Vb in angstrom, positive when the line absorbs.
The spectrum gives 2.6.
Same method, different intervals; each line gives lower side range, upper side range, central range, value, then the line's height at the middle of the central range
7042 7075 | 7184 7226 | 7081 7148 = 2.36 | 4.44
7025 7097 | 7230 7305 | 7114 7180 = 4.27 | 4.55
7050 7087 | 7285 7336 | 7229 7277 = -1.78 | 4.43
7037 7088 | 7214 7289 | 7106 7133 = 1.53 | 4.53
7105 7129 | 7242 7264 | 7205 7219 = 1.20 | 4.55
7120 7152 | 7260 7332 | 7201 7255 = -1.23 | 4.33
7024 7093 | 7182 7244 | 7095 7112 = 0.74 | 4.52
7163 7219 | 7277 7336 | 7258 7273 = -0.60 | 4.36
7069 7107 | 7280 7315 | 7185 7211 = 0.88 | 4.36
